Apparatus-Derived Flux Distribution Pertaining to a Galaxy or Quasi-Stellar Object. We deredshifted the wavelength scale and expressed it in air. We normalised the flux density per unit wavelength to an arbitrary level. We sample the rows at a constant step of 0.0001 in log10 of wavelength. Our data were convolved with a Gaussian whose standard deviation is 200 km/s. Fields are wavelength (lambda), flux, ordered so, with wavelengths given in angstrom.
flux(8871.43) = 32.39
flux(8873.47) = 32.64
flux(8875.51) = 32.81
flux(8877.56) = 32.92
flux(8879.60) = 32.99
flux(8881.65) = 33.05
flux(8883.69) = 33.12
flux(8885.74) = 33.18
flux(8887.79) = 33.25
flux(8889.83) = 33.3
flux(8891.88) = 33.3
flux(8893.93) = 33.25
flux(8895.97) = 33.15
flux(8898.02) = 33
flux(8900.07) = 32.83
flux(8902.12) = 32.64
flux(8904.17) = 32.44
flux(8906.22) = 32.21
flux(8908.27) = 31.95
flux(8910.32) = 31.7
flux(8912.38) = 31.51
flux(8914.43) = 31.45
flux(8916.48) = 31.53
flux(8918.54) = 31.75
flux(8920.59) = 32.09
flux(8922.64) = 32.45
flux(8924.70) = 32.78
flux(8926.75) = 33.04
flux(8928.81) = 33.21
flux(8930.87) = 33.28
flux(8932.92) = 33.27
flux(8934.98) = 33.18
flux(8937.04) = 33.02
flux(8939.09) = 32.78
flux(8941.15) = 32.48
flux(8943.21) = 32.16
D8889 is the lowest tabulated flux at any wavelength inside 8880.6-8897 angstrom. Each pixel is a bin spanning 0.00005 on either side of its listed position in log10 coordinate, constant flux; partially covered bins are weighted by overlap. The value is 33.05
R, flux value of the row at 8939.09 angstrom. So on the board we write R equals 32.78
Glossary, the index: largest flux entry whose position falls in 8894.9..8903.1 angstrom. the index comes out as 33.15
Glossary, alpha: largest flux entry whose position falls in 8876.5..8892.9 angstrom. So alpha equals 33.3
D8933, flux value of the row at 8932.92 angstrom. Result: 33.27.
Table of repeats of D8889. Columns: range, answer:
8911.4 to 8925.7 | 31.45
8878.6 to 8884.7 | 32.99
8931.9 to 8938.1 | 33.02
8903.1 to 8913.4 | 31.51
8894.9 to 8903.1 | 32.64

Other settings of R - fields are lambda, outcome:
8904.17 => 32.44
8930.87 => 33.28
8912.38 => 31.51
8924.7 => 32.78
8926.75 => 33.04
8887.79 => 33.25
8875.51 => 32.81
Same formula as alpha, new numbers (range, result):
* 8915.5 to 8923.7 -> 32.45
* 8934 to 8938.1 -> 33.18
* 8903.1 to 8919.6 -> 32.44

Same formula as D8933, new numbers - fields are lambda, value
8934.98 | 33.18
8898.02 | 33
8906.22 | 32.21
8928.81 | 33.21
